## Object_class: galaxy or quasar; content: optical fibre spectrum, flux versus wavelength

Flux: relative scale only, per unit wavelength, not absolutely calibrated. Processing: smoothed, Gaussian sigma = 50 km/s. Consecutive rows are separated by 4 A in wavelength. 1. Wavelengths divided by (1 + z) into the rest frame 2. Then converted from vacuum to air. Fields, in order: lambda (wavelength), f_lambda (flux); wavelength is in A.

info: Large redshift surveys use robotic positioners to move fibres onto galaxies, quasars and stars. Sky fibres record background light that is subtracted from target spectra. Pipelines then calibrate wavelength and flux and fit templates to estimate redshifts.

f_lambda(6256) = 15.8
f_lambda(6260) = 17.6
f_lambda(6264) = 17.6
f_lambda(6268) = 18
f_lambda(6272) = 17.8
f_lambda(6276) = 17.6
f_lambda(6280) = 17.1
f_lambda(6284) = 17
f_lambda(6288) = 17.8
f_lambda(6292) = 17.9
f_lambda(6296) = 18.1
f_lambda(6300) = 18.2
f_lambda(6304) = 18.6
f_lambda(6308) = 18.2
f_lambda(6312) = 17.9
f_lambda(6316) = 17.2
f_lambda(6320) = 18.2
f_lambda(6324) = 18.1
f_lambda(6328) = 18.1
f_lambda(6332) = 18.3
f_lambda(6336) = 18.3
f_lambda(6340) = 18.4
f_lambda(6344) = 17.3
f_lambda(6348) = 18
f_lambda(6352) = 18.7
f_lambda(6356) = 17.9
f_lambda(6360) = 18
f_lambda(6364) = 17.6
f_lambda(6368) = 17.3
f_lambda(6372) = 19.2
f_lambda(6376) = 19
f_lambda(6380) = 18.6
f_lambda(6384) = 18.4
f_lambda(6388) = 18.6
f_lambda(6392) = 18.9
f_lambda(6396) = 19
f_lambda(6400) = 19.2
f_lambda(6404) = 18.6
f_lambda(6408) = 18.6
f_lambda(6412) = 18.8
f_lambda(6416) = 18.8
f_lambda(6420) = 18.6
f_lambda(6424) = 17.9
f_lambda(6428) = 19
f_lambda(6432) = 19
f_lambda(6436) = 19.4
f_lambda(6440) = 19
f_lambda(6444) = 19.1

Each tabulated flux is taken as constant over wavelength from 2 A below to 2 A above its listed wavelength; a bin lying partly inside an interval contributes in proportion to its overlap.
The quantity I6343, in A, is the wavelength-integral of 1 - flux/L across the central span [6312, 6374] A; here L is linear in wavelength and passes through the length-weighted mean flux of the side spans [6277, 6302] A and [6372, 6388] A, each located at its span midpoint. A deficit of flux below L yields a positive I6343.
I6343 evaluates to 0.9 A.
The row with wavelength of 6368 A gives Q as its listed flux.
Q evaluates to 17.3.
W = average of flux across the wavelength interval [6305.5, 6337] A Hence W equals 18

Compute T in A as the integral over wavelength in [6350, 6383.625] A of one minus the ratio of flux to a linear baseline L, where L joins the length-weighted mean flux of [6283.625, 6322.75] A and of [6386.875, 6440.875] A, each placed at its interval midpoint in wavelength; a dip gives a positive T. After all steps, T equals 0.3 A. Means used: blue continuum 18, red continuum 18.8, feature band 18.3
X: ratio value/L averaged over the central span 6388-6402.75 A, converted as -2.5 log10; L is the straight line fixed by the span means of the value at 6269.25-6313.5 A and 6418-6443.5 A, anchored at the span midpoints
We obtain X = -0.02 mag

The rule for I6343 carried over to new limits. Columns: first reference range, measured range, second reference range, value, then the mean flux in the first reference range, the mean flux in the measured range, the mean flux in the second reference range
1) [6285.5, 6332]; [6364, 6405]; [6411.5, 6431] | -0.4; 18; 18.6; 18.6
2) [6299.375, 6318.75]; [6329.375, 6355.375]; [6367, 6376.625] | 0.2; 18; 18.2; 18.6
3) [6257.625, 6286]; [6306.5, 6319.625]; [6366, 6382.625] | 0.1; 17.5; 17.8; 18.5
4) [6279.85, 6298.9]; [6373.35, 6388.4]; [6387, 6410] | 0.0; 17.7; 18.7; 18.8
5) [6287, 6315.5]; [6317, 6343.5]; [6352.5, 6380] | 0.0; 18.1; 18.1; 18.2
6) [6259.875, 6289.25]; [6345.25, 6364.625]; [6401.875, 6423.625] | 0.1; 17.6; 18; 18.6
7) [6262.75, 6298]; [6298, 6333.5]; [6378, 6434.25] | -0.3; 17.7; 18.1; 18.7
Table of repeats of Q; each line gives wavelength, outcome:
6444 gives 19.1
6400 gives 19.2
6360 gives 18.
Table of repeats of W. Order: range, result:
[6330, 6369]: 18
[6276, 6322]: 17.8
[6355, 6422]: 18.5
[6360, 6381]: 18.3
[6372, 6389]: 18.7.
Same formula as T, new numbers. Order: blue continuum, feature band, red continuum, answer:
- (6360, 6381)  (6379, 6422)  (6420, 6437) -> -0.5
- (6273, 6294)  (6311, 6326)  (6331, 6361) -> 0.0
